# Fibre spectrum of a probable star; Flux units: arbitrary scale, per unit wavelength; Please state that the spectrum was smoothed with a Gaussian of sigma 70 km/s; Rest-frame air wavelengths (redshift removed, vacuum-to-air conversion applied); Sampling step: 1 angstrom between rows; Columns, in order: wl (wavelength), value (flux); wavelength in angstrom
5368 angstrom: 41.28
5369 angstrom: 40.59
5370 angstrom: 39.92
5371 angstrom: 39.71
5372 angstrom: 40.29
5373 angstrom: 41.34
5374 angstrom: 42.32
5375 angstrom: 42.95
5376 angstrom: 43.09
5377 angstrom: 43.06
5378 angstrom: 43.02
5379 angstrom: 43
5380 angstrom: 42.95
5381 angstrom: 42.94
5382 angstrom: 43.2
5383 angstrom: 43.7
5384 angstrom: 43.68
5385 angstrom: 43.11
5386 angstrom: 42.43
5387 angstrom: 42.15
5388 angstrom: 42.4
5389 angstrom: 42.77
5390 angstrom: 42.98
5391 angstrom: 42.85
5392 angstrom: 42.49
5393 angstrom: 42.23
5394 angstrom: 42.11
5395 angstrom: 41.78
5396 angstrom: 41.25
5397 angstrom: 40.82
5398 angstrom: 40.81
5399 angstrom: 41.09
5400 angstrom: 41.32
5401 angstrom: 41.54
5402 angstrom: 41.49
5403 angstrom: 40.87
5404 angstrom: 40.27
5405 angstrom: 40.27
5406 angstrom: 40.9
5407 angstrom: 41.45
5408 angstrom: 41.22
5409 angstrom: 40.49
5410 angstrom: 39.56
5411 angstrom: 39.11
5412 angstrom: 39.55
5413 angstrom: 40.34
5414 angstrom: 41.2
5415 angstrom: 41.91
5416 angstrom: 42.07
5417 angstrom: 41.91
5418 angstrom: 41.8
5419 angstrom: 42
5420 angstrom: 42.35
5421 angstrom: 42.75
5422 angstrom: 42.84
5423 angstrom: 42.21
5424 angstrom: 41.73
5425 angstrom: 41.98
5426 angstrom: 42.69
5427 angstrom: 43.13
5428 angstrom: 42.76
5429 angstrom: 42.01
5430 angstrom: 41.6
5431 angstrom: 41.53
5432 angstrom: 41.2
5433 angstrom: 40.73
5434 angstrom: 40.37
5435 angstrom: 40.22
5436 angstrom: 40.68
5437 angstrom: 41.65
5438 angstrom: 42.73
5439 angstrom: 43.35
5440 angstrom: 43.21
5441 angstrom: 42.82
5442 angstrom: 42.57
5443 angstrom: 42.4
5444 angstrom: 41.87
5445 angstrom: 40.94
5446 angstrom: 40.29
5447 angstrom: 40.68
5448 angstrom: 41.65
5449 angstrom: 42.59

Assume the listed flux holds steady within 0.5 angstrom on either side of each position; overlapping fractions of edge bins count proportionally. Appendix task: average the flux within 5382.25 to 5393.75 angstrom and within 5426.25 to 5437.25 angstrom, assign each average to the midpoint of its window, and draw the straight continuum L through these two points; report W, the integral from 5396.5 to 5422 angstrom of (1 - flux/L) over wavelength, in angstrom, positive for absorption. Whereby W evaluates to 0.6 angstrom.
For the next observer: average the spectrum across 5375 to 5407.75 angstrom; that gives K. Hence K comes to 42.1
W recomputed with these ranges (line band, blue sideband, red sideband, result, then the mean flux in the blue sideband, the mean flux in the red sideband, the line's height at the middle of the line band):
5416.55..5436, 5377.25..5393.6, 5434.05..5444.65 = 0.2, 42.9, 42.1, 42.3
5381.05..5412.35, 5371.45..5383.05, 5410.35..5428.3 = 0.4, 42.6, 41.8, 42.2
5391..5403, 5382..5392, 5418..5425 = 0.3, 42.9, 42.3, 42.7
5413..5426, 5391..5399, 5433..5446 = -0.1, 41.7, 41.8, 41.7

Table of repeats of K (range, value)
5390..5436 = 41.4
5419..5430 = 42.4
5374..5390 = 42.9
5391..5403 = 41.6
